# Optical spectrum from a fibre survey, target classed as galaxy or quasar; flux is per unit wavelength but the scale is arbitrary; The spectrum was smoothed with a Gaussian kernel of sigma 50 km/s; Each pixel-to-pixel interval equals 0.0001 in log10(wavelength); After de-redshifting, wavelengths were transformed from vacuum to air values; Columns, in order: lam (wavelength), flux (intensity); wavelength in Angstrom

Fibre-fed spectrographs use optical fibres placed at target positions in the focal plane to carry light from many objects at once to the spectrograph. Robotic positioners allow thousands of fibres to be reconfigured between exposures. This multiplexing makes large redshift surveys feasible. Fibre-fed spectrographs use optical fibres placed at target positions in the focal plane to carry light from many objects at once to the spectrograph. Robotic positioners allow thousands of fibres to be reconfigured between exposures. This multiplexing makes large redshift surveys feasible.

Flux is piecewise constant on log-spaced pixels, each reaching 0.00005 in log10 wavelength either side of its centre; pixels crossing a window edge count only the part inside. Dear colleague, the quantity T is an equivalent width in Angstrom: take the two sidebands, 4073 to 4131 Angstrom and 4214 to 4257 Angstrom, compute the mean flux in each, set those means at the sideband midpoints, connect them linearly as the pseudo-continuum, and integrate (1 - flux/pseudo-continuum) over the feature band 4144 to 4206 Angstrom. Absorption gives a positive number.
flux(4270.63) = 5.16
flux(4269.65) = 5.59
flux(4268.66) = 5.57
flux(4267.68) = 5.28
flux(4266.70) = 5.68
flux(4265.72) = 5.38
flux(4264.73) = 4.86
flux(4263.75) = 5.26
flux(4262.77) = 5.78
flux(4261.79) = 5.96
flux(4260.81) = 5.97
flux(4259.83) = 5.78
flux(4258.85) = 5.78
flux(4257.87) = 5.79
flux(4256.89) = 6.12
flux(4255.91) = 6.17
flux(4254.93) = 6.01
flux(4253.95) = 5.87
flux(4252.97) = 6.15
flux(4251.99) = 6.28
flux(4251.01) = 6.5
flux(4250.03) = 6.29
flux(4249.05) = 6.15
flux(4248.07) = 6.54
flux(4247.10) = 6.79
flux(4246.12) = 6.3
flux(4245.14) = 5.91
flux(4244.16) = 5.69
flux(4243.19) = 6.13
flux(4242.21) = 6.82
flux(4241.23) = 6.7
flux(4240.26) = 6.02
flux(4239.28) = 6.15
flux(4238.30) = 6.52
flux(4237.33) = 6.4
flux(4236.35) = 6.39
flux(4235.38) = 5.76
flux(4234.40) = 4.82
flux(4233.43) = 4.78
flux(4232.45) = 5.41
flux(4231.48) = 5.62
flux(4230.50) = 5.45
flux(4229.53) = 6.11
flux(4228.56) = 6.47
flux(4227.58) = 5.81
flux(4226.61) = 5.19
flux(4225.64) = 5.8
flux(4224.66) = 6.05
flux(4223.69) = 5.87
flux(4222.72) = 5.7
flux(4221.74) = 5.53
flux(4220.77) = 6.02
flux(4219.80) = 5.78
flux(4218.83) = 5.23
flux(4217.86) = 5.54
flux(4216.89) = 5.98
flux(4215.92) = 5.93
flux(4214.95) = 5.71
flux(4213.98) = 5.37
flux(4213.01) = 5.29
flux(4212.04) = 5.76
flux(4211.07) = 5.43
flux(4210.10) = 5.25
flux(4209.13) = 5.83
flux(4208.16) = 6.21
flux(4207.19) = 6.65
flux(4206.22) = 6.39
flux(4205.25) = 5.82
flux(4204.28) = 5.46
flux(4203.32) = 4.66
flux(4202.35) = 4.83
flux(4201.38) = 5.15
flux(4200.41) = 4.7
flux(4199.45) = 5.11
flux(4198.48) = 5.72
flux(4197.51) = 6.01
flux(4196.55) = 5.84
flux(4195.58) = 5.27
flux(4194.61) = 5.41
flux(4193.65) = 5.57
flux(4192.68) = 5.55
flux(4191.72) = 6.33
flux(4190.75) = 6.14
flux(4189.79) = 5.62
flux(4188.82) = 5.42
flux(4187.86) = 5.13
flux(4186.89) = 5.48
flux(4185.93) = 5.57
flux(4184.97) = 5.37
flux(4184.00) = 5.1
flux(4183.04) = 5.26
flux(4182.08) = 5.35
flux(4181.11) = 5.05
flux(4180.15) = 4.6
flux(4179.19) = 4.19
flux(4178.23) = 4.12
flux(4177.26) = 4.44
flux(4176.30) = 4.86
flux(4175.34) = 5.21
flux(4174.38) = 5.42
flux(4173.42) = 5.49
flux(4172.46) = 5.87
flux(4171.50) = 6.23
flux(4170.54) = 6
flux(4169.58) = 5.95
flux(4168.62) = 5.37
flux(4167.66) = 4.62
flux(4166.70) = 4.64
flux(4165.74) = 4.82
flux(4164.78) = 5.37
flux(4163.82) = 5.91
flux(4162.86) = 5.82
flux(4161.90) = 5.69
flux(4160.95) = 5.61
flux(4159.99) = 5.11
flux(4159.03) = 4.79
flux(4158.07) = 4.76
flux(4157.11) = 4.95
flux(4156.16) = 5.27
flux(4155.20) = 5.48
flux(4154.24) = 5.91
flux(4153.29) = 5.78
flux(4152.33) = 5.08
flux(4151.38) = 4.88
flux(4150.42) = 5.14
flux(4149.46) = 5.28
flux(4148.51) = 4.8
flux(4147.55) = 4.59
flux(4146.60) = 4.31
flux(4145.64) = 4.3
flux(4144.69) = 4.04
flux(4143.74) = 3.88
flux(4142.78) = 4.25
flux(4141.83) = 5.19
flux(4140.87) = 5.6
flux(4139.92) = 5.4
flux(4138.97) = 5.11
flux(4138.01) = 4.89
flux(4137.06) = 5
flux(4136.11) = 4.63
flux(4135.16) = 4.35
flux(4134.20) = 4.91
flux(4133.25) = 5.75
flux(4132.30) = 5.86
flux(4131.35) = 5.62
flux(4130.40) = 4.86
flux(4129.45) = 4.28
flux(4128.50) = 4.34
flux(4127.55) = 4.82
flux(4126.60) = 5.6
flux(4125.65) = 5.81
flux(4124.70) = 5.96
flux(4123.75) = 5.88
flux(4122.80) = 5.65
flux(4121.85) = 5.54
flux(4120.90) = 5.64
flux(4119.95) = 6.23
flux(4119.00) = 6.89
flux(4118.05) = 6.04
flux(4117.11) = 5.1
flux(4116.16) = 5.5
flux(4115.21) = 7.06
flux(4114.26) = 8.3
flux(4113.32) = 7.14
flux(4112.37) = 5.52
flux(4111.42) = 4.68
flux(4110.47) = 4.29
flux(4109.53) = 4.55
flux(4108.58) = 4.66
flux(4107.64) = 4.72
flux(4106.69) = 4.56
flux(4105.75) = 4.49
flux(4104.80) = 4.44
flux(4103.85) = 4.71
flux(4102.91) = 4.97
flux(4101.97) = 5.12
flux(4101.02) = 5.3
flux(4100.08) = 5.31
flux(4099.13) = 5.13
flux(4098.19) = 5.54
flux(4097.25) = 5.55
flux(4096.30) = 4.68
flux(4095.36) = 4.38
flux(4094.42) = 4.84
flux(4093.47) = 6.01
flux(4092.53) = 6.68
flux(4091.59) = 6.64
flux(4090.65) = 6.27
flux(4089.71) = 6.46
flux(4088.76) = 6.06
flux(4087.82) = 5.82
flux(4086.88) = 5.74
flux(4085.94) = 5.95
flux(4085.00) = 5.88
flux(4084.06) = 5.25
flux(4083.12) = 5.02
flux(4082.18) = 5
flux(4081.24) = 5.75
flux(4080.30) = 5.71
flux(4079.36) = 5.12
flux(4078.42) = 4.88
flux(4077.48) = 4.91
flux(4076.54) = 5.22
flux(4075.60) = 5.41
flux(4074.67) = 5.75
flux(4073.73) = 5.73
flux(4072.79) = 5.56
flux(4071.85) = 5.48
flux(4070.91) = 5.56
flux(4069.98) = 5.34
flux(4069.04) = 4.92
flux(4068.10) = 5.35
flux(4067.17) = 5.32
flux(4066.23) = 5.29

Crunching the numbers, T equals 5.31 Angstrom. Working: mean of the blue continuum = 5.47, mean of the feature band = 5.25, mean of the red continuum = 5.96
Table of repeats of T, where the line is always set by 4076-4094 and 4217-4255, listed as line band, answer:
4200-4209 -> 0.53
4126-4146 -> 3.07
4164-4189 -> 2.83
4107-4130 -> 0.70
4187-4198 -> 0.43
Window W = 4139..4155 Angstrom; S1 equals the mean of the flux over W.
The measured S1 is 4.92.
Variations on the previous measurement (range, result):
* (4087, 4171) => 5.3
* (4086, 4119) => 5.5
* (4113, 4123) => 6.29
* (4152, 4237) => 5.47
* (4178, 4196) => 5.31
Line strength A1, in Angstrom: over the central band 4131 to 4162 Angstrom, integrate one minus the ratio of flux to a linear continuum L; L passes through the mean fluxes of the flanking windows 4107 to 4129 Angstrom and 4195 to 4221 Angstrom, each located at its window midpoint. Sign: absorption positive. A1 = 3.3 Angstrom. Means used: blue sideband 5.64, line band 5.03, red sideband 5.59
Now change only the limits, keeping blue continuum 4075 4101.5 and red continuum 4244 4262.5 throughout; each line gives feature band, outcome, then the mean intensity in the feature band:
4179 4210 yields 2.3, 5.47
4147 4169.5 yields 2.2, 5.21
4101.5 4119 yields 0.7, 5.37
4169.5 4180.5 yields 1.2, 5.18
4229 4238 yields 0.6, 5.67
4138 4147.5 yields 1.7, 4.68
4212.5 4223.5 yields 0.6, 5.65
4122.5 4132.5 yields 0.6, 5.32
